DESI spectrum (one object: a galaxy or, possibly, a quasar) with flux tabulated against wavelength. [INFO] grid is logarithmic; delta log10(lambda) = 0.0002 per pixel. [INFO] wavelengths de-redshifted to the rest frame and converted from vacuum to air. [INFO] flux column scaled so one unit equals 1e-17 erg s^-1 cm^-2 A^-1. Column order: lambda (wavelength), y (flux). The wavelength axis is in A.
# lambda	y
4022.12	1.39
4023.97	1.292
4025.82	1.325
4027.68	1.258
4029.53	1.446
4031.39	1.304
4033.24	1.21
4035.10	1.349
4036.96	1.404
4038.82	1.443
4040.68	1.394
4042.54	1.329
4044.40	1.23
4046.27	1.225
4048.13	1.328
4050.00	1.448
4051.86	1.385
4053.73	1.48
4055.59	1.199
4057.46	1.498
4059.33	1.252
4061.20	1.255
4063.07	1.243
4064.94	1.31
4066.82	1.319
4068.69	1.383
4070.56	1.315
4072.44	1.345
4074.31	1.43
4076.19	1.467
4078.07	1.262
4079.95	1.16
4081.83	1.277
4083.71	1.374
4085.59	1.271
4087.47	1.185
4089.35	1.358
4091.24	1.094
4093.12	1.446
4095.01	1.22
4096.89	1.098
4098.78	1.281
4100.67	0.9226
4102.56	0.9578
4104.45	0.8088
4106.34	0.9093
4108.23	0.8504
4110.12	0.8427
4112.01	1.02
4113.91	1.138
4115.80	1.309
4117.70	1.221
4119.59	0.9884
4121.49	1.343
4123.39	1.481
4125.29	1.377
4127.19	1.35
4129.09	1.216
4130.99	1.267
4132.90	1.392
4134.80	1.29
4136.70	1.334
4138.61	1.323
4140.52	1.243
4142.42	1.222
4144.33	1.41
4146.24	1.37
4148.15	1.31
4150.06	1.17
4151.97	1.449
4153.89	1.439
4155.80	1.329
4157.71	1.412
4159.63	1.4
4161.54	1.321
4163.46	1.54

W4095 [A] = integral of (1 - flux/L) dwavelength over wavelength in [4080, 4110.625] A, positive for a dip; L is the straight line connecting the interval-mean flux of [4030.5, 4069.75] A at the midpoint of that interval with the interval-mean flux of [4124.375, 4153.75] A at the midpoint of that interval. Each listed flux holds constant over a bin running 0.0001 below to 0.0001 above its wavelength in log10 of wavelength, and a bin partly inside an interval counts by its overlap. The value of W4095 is 4.7 A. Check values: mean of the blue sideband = 1.33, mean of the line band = 1.12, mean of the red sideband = 1.32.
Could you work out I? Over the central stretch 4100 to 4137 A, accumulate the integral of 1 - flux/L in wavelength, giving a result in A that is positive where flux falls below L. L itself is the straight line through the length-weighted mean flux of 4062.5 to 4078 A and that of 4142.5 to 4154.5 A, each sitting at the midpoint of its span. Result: 5.40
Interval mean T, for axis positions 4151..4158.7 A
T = 1.41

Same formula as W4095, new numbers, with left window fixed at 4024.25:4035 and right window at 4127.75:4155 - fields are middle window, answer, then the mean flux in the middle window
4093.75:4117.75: 4.97 A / 1.04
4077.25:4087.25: 0.39 A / 1.26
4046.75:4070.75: -0.46 A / 1.34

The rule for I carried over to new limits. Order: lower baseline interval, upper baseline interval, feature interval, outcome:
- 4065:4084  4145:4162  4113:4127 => 0.8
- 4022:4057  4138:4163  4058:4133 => 6.9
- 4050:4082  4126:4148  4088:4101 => 1.1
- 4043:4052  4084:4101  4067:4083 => -0.9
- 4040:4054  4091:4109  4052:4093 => -3.6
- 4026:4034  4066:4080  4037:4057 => -0.4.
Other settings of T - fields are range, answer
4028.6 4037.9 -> 1.34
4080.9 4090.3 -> 1.29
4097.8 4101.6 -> 1.1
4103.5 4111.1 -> 0.855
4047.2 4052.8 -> 1.39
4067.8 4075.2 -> 1.37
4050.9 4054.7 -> 1.43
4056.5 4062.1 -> 1.33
